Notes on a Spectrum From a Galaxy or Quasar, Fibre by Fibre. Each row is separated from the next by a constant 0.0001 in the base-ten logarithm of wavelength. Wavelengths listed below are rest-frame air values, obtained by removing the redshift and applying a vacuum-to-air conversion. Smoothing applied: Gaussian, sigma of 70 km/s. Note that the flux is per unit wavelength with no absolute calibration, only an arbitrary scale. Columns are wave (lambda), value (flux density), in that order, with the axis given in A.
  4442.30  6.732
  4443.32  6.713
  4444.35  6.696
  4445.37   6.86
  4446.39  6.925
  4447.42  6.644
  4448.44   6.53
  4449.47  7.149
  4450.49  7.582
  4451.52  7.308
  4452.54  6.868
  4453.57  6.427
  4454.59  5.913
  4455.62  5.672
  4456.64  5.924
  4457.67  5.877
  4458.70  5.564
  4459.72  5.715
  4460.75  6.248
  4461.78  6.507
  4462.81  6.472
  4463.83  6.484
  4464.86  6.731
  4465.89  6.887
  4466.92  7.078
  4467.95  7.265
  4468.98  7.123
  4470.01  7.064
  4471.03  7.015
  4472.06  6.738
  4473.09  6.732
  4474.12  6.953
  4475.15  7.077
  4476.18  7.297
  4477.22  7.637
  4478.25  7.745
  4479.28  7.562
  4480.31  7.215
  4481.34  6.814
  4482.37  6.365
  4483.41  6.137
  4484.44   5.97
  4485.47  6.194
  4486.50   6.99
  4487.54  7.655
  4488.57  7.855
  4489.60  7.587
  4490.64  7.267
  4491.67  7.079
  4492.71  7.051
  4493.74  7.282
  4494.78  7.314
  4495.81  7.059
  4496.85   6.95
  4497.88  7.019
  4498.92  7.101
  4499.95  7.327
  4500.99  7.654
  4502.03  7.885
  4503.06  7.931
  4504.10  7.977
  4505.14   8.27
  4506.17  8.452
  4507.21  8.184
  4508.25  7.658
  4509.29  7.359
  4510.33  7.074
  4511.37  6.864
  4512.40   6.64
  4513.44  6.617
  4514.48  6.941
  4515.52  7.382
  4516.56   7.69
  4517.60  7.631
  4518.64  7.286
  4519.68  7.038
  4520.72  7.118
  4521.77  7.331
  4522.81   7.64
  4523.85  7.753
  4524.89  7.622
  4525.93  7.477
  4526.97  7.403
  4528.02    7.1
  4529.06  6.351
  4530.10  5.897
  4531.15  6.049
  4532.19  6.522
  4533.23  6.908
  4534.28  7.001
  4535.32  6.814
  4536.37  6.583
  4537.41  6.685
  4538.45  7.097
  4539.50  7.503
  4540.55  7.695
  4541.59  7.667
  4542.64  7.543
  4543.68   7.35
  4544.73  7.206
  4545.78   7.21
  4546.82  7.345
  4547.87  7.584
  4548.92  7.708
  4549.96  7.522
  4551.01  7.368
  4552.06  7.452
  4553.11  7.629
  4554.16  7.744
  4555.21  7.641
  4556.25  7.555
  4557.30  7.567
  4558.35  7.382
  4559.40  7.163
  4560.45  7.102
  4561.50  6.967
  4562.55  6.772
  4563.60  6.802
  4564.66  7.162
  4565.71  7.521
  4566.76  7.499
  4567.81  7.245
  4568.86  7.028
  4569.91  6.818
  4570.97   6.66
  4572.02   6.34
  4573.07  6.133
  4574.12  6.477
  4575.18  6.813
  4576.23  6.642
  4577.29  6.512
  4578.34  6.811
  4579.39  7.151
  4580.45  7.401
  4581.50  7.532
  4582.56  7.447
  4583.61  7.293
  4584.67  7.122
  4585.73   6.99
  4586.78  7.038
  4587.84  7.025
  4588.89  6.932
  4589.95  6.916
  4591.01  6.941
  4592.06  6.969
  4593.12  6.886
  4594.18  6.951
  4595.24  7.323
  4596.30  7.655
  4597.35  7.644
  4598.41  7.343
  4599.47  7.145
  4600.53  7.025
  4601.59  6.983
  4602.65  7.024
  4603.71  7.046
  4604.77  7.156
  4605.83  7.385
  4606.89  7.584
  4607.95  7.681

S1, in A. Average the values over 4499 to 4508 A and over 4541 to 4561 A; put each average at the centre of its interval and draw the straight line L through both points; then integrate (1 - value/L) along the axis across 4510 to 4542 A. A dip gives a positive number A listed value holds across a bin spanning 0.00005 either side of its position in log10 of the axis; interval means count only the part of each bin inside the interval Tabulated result 2.6 A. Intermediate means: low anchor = 7.91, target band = 7.08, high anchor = 7.46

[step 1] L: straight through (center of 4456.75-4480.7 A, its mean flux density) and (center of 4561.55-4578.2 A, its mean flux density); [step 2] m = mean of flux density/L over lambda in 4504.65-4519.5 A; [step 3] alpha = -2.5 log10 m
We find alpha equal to -0.09 mag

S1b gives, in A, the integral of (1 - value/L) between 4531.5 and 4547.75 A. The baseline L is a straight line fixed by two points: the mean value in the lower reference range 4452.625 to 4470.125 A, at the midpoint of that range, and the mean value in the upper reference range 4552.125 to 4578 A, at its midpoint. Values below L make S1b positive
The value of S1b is -0.6 A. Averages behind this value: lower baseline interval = 6.4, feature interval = 7.14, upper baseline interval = 7.05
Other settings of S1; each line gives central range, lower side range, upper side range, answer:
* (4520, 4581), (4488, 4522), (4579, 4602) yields 1.3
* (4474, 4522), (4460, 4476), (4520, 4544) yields -2.2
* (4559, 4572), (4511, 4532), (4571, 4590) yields -0.1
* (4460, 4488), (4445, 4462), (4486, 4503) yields 0.1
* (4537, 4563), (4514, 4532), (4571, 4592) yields -1.3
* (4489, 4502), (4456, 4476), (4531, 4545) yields -0.9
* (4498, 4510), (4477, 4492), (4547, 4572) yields -1.1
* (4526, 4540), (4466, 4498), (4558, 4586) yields 0.5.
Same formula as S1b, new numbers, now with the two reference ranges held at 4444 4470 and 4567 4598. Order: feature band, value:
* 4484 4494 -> -0.6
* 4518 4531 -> -0.6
